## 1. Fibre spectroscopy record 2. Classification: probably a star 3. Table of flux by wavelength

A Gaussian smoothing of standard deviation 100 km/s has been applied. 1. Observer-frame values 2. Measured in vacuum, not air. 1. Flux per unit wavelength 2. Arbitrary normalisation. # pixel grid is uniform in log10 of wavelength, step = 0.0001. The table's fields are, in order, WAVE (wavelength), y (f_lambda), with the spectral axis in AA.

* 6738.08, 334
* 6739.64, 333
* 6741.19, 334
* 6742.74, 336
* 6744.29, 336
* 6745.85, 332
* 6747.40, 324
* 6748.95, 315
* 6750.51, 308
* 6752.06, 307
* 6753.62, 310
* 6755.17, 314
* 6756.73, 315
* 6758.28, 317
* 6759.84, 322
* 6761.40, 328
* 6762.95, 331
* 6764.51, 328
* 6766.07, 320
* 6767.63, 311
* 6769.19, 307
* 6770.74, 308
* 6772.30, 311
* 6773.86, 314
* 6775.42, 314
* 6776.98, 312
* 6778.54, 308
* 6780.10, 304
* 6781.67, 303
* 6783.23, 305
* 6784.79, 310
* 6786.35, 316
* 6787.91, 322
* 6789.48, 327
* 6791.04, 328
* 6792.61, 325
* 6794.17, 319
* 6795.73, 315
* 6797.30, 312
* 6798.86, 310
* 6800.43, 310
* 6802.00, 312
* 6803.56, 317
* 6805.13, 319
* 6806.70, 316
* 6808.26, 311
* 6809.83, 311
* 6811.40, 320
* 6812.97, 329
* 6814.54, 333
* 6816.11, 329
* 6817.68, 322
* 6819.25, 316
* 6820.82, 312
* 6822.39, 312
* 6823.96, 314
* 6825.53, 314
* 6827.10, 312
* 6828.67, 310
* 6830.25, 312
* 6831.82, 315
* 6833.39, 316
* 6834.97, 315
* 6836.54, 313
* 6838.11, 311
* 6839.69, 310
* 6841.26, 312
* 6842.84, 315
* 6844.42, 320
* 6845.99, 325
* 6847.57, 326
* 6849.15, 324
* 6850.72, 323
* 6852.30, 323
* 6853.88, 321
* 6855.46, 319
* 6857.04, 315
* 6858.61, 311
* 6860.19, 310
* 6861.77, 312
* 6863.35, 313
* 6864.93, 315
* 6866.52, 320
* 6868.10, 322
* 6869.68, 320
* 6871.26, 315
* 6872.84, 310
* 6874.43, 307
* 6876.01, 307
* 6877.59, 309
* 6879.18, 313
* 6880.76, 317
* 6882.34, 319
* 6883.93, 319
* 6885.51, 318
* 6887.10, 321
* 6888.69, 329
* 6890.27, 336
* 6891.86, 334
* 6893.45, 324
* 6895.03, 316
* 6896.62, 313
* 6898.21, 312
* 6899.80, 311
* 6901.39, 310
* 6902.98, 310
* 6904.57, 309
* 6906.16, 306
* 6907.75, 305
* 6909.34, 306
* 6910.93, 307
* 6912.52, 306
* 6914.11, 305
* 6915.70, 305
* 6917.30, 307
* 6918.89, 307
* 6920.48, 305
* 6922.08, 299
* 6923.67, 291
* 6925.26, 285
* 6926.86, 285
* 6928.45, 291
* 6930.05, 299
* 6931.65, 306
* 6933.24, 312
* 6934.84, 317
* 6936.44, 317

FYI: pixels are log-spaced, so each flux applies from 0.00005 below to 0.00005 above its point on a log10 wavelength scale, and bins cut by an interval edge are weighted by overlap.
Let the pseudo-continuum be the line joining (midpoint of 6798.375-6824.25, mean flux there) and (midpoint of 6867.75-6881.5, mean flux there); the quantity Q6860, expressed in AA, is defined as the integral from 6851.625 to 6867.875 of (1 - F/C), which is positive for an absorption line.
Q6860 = -0.1 AA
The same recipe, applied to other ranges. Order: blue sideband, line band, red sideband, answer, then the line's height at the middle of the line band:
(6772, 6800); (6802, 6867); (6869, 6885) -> -0.6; 314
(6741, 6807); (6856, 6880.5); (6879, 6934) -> -0.1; 312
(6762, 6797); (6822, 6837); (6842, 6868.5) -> 0.2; 317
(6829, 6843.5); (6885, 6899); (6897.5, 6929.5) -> -0.8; 306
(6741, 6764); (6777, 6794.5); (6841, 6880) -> 0.3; 320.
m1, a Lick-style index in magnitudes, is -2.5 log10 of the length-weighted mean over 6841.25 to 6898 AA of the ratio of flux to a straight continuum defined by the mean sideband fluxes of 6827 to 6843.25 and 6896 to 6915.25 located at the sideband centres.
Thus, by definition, -0.026 mag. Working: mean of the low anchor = 313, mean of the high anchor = 308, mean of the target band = 318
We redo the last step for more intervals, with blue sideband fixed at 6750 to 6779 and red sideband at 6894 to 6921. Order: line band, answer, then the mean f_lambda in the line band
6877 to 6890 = -0.03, 319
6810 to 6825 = -0.03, 320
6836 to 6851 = -0.02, 318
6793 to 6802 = 0.00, 314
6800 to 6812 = 0.00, 315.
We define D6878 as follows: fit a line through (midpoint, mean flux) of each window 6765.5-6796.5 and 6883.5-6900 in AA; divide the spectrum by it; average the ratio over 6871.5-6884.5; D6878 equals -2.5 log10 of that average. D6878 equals 0.028 mag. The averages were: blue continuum 314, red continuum 322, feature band 313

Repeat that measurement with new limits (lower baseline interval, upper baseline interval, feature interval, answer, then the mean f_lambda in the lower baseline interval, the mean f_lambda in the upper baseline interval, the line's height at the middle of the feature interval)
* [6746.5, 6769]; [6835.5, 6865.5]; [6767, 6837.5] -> 0.01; 318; 317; 317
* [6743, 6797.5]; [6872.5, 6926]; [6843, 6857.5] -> -0.03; 317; 311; 313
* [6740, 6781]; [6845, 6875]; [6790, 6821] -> 0.00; 318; 318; 318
